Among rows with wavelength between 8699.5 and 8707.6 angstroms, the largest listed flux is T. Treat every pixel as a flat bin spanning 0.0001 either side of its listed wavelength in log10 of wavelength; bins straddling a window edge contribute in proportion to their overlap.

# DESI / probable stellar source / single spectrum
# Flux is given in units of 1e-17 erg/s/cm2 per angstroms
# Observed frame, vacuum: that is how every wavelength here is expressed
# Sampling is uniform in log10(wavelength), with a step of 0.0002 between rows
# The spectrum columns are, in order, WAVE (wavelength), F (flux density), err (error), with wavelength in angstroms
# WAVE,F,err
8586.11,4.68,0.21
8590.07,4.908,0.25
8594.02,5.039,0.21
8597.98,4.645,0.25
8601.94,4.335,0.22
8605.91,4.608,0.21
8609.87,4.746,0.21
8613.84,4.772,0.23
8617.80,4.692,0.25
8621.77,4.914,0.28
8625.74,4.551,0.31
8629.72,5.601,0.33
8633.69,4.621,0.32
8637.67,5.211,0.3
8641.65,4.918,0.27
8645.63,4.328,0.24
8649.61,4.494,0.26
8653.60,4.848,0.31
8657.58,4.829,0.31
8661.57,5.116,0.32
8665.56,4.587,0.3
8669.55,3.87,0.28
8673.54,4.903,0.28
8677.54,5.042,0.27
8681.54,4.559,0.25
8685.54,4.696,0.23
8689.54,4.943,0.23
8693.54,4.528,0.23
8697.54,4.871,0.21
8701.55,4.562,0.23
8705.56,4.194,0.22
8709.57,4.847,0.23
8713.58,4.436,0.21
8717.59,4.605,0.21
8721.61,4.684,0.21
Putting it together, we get 4.562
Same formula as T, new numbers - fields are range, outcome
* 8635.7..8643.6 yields 5.211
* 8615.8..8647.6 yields 5.601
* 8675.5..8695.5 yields 5.042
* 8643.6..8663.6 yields 5.116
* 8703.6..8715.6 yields 4.847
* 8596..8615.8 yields 4.772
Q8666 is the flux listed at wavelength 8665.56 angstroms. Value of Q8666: 4.587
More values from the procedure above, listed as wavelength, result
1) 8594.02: 5.039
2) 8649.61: 4.494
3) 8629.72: 5.601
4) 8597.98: 4.645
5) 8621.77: 4.914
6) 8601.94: 4.335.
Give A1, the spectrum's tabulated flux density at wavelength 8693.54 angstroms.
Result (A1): 4.528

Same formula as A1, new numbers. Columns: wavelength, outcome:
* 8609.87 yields 4.746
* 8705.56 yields 4.194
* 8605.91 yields 4.608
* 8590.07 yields 4.908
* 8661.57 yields 5.116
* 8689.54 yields 4.943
